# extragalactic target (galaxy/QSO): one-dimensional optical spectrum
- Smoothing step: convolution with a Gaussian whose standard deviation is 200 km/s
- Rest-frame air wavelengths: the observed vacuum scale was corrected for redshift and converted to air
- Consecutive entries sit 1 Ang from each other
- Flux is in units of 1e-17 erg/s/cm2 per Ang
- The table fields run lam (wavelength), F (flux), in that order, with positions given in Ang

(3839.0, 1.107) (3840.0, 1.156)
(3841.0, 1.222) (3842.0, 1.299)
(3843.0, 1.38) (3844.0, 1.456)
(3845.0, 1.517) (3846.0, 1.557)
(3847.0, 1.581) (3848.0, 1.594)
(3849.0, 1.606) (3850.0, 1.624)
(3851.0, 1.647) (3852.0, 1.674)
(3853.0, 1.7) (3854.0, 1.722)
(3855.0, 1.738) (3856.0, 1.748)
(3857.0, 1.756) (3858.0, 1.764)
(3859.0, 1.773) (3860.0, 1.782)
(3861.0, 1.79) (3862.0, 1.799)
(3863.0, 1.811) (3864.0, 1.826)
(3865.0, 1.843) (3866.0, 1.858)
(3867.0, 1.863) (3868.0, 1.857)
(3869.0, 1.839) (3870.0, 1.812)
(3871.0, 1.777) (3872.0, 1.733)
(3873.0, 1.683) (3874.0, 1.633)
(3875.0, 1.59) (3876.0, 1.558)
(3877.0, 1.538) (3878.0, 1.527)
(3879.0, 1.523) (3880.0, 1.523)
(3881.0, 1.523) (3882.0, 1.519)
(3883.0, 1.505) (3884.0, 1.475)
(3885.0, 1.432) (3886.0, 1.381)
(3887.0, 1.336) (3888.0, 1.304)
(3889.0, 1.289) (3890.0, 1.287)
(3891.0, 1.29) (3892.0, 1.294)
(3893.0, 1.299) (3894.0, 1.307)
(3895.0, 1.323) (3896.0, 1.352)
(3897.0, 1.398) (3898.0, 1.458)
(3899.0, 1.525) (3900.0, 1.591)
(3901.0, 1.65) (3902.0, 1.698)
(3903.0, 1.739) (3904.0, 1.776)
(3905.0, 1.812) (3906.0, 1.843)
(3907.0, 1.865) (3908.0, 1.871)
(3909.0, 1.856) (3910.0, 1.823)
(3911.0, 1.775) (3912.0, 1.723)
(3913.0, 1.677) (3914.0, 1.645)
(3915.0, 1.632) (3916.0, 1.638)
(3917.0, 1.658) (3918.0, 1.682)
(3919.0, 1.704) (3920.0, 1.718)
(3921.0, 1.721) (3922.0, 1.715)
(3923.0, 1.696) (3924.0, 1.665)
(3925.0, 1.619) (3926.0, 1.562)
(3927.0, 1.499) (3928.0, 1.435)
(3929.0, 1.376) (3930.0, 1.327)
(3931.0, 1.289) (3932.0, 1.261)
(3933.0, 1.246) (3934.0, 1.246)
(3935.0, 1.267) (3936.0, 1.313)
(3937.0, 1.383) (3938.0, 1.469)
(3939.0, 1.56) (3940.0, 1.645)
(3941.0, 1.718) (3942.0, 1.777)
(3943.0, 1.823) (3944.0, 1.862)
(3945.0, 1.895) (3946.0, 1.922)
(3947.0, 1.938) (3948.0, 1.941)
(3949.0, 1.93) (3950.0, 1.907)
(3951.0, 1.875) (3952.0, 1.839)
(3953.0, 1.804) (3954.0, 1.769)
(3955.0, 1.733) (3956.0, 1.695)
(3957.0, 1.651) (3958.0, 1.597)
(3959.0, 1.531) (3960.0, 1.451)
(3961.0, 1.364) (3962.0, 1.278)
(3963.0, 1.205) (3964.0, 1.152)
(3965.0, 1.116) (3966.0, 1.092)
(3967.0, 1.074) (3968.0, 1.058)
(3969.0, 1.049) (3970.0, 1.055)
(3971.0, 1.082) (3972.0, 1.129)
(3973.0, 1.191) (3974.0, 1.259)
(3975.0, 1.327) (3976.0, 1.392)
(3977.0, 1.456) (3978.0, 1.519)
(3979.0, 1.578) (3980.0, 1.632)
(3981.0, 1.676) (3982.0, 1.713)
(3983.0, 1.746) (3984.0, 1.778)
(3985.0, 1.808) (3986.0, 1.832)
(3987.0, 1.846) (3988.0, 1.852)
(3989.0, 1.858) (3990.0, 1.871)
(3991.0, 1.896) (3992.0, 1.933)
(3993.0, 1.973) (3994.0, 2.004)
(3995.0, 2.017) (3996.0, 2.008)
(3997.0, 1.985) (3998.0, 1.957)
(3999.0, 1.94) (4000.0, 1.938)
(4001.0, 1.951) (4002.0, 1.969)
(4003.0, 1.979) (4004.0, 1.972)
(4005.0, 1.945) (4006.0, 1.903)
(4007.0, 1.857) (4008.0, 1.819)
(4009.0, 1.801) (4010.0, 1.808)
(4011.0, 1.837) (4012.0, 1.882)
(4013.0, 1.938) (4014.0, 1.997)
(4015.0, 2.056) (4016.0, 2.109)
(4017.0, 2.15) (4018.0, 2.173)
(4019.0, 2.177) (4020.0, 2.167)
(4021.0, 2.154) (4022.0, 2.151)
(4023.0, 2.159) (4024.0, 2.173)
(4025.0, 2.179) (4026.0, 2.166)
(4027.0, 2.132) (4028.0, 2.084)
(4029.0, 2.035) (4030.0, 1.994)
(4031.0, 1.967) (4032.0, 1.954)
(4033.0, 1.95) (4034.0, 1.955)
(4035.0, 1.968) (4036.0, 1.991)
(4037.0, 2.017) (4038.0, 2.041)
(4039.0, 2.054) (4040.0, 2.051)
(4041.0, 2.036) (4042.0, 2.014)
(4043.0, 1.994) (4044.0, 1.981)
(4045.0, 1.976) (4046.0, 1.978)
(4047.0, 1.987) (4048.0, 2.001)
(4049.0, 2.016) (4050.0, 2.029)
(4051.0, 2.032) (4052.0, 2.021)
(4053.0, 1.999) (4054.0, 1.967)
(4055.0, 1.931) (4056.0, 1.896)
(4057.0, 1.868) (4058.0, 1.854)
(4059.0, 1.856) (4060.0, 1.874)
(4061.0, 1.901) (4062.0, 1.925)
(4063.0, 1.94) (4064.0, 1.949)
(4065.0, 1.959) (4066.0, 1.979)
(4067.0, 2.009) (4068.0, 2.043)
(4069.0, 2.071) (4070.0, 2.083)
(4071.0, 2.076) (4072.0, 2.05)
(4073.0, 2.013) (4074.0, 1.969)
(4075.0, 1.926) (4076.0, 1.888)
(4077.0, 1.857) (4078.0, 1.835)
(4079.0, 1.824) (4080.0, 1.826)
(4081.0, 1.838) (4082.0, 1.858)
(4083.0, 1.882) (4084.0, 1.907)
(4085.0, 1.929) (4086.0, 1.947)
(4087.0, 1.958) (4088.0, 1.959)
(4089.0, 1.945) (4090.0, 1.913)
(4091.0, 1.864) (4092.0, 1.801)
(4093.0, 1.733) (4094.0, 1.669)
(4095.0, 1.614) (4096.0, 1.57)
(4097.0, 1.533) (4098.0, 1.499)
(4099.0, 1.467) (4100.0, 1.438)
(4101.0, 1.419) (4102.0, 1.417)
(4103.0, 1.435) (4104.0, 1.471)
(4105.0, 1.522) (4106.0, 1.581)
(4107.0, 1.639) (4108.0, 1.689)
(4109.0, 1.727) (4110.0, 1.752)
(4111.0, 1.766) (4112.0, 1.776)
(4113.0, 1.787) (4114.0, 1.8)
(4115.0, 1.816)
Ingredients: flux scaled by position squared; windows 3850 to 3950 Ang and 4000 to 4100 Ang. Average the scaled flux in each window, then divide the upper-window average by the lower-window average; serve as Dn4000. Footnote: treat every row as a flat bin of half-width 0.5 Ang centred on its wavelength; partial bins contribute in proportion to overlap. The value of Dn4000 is 1.29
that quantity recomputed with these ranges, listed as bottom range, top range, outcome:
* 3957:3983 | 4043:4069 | 1.53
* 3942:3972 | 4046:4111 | 1.27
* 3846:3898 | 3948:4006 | 1.09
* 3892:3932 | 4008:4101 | 1.30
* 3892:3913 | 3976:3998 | 1.16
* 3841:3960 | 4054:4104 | 1.24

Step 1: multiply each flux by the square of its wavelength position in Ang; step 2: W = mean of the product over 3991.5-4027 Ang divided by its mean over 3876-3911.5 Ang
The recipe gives 1.39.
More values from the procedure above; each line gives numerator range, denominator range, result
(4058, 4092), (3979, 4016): 1.06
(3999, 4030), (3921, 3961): 1.29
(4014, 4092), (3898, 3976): 1.35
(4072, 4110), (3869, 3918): 1.22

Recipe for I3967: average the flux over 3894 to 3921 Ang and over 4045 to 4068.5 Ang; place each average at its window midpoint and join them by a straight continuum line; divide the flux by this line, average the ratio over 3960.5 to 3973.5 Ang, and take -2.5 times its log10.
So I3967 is 0.48 mag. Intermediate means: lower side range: 1.66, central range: 1.14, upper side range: 1.96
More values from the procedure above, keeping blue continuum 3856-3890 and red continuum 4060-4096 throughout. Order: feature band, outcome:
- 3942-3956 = -0.07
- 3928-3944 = 0.18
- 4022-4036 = -0.12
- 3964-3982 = 0.35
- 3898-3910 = -0.04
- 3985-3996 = -0.07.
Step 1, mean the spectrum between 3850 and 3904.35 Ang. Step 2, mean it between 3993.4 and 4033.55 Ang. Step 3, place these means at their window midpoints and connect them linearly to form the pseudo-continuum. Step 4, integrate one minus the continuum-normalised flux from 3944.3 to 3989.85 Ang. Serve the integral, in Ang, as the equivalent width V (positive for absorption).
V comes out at 7.8 Ang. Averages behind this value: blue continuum 1.6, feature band 1.55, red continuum 2.01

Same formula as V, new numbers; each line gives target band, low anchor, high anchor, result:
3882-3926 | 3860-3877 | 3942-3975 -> 2.0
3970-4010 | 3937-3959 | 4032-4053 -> 2.7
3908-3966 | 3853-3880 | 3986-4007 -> 7.4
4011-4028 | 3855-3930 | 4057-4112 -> -3.5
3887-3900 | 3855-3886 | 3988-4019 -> 2.8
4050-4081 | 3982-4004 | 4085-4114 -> -3.4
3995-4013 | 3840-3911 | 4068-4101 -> -1.8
